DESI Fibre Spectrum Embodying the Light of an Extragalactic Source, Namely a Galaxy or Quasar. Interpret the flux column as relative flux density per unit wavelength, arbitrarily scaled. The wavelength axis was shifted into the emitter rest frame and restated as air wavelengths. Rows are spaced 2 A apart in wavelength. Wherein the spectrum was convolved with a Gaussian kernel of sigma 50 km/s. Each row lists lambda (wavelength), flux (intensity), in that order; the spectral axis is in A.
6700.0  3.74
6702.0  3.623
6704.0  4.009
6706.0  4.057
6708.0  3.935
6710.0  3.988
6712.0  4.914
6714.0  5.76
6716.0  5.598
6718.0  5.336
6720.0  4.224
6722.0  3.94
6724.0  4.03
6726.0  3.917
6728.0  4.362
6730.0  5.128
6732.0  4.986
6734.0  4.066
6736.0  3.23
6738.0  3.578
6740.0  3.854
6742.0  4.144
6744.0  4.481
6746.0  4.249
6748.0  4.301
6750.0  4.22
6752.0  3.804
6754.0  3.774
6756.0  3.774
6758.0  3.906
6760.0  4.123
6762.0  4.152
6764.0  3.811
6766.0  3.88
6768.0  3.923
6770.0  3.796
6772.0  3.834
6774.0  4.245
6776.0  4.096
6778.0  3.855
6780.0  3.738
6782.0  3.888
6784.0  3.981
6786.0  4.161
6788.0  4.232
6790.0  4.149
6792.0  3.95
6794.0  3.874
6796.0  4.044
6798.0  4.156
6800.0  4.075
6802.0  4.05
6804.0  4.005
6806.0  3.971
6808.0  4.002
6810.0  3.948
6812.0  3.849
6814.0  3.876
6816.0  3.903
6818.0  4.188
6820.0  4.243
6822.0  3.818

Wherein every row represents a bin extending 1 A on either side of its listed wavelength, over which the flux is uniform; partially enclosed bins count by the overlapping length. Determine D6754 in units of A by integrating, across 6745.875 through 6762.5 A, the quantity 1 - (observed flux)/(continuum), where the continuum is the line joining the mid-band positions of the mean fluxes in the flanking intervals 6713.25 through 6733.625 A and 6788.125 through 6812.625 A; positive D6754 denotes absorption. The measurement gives 1.5 A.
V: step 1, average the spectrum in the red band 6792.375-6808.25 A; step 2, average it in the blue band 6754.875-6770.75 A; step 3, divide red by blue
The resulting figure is 1.03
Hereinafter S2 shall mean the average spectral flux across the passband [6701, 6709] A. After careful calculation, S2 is 3.91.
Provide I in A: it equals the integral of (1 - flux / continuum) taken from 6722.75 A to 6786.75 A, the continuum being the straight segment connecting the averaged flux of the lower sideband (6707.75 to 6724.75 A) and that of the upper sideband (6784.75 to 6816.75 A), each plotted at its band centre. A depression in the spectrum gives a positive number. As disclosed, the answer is 4.90 A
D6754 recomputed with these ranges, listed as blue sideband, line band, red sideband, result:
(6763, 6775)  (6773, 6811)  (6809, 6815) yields -1.2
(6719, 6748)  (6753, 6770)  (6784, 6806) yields 0.8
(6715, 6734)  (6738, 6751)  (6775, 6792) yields 0.7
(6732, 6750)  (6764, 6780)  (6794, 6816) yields 0.4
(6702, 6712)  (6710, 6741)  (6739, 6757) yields -3.0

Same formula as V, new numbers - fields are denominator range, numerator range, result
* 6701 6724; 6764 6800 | 0.89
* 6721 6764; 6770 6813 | 0.98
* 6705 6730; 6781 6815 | 0.89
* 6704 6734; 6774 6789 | 0.88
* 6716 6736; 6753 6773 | 0.88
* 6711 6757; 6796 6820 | 0.93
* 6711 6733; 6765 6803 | 0.84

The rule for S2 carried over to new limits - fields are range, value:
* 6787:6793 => 4.11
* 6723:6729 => 4.1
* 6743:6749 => 4.34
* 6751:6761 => 3.88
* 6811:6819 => 3.95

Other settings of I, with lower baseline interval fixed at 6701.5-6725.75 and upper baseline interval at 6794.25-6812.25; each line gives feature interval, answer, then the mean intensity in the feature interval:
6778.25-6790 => 0.3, 4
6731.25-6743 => 1.0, 3.95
